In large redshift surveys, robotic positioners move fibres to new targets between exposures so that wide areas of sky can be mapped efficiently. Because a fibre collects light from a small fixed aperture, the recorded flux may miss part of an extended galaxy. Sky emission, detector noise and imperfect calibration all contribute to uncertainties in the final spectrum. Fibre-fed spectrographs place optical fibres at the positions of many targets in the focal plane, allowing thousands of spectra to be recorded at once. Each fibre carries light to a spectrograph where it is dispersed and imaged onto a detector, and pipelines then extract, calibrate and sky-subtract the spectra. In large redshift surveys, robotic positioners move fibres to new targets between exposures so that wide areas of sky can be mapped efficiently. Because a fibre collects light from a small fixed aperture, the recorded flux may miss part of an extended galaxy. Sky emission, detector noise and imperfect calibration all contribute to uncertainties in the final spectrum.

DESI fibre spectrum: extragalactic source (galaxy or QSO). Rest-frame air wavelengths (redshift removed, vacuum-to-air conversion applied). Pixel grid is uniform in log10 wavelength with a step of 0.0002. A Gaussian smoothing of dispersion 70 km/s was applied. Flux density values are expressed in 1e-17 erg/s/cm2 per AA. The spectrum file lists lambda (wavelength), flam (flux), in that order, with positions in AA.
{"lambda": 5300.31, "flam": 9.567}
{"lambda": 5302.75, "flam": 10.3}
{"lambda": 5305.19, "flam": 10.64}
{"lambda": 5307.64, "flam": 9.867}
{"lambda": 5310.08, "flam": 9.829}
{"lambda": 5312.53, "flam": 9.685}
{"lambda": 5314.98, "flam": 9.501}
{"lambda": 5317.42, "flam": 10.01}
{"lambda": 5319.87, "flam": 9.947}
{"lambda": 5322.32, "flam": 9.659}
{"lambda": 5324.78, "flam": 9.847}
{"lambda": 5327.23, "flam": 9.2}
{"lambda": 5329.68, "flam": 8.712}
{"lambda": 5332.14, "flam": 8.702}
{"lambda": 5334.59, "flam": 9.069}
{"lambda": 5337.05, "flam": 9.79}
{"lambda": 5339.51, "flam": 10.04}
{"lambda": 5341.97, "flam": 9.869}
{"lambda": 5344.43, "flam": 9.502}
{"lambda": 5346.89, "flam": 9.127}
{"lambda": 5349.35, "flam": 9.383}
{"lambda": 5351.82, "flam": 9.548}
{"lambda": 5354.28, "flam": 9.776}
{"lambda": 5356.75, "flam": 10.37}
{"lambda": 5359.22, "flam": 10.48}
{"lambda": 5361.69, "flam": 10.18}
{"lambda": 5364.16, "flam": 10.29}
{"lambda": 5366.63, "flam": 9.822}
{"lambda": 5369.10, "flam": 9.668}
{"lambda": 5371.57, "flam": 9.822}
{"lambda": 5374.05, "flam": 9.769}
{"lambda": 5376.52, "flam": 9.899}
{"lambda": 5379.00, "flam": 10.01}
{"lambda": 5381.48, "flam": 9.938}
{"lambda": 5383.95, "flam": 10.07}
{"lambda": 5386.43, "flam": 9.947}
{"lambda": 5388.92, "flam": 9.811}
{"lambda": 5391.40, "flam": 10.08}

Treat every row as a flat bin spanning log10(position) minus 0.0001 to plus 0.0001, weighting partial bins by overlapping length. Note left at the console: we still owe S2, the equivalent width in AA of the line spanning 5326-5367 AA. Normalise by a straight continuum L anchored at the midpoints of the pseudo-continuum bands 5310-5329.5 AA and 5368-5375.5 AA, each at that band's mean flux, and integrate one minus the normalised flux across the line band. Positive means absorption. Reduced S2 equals 0.3 AA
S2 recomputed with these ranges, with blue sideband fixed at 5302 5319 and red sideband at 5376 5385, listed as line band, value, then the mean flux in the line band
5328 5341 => 0.9 AA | 9.27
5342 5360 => 0.4 AA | 9.73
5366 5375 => 0.2 AA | 9.77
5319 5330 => 0.5 AA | 9.52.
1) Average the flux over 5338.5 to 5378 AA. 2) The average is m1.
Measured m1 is 9.85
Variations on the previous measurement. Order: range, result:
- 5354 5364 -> 10.2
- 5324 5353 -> 9.39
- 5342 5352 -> 9.43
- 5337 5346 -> 9.78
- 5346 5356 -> 9.51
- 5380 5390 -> 9.94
